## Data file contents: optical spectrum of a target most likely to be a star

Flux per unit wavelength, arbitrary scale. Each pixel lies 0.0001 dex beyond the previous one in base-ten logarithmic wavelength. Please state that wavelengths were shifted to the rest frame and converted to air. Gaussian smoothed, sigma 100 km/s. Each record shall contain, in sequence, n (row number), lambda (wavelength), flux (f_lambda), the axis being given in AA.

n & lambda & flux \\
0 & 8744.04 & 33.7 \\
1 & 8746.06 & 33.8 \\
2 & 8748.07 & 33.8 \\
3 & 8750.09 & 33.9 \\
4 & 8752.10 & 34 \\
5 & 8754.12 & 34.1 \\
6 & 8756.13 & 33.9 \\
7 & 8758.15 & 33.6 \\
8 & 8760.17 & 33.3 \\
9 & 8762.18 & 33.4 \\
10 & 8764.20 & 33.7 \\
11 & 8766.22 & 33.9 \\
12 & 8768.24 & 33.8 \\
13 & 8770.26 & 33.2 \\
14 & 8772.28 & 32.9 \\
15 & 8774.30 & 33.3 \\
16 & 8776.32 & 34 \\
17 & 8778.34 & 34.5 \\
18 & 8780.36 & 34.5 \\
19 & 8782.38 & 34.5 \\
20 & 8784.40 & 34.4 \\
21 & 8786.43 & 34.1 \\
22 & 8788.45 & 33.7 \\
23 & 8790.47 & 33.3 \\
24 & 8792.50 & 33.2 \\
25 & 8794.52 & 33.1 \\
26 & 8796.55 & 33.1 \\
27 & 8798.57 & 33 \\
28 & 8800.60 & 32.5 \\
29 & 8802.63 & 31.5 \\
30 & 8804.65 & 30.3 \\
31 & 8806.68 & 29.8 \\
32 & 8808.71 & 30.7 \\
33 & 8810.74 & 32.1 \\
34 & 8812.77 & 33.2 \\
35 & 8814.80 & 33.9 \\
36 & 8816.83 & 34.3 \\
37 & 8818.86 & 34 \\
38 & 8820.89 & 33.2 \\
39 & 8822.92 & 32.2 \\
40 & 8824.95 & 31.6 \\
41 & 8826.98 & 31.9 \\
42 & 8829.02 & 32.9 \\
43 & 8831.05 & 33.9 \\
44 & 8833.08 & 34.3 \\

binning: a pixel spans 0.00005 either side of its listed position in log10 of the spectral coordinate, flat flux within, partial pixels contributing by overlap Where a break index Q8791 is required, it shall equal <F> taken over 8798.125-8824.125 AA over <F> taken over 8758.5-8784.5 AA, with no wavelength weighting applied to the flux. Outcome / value 0.96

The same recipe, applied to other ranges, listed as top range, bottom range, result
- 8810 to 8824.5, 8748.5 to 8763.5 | 0.98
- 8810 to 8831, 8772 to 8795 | 0.97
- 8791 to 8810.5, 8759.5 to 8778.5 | 0.95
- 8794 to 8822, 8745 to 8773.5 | 0.96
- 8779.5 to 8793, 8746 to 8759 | 1.00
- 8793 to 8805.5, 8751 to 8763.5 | 0.96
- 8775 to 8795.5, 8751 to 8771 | 1.01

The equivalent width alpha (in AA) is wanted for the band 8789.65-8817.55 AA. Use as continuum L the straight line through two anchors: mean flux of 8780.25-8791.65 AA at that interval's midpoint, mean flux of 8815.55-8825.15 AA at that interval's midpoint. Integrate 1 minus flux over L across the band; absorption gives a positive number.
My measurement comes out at 1.0 AA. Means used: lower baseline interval 34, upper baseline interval 33.2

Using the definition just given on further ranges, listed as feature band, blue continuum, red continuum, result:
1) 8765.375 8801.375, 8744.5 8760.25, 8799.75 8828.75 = -0.6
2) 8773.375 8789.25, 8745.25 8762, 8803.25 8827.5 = -0.5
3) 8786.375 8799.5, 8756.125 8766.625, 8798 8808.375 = -0.6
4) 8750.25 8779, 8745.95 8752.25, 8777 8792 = 0.3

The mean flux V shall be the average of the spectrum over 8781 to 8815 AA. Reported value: 32.7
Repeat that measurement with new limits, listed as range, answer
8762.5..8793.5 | 33.8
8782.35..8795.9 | 33.7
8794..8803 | 32.7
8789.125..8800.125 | 33.1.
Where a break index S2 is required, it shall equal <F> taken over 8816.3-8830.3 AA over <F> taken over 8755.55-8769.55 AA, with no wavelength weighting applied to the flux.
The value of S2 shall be 0.98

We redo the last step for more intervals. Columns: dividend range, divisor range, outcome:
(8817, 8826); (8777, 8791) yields 0.96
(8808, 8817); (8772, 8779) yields 0.97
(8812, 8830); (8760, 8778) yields 0.98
